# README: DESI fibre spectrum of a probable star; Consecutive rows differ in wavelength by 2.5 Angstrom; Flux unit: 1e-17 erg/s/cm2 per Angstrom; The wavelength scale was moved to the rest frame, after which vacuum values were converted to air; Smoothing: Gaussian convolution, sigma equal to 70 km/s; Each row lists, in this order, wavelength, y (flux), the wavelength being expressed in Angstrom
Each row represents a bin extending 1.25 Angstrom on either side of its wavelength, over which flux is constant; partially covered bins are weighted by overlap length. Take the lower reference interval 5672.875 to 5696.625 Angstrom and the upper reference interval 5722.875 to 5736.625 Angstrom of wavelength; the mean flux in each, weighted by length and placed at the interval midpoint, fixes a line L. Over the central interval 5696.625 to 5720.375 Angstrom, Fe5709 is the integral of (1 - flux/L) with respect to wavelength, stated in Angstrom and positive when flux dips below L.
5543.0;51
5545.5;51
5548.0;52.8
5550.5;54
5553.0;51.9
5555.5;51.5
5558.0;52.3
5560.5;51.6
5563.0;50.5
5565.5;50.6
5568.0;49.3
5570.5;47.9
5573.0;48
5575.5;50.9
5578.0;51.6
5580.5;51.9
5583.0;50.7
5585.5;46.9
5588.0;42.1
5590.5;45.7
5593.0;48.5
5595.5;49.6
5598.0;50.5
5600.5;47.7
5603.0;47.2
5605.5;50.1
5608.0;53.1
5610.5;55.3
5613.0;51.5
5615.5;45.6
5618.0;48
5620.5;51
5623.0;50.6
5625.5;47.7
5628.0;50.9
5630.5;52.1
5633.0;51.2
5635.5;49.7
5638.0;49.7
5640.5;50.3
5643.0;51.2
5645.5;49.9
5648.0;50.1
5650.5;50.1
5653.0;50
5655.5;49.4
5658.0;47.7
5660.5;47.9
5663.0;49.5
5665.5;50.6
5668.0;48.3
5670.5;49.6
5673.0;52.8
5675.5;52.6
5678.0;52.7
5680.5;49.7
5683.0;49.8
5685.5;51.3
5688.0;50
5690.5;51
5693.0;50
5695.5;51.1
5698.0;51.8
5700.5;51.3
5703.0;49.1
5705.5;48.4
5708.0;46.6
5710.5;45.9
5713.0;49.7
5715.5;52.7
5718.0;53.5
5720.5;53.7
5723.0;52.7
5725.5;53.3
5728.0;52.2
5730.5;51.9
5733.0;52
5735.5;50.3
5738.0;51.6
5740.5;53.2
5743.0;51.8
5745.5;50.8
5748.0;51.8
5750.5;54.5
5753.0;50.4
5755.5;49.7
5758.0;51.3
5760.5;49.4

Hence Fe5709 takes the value 0.7 Angstrom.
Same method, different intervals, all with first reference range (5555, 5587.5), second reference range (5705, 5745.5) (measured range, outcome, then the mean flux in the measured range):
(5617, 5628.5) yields 0.20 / 49.6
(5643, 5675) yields 0.60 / 49.8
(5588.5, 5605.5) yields 0.74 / 48.1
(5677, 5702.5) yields 0.09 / 50.8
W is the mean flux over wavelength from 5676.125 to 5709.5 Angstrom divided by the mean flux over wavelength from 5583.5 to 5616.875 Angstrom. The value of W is 1.0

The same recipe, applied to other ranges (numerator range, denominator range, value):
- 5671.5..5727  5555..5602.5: 1.03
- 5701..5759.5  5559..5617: 1.04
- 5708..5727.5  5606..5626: 1.02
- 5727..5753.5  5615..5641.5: 1.04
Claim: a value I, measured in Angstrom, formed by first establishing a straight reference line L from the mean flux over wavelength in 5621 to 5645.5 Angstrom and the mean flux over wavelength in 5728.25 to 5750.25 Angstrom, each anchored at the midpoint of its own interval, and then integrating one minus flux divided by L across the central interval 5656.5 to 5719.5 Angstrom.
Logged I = 1.2 Angstrom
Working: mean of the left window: 50.4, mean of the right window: 51.8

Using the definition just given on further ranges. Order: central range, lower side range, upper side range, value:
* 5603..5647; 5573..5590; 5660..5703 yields -0.7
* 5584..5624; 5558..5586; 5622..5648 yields 1.0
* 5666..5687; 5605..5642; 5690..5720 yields -0.2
